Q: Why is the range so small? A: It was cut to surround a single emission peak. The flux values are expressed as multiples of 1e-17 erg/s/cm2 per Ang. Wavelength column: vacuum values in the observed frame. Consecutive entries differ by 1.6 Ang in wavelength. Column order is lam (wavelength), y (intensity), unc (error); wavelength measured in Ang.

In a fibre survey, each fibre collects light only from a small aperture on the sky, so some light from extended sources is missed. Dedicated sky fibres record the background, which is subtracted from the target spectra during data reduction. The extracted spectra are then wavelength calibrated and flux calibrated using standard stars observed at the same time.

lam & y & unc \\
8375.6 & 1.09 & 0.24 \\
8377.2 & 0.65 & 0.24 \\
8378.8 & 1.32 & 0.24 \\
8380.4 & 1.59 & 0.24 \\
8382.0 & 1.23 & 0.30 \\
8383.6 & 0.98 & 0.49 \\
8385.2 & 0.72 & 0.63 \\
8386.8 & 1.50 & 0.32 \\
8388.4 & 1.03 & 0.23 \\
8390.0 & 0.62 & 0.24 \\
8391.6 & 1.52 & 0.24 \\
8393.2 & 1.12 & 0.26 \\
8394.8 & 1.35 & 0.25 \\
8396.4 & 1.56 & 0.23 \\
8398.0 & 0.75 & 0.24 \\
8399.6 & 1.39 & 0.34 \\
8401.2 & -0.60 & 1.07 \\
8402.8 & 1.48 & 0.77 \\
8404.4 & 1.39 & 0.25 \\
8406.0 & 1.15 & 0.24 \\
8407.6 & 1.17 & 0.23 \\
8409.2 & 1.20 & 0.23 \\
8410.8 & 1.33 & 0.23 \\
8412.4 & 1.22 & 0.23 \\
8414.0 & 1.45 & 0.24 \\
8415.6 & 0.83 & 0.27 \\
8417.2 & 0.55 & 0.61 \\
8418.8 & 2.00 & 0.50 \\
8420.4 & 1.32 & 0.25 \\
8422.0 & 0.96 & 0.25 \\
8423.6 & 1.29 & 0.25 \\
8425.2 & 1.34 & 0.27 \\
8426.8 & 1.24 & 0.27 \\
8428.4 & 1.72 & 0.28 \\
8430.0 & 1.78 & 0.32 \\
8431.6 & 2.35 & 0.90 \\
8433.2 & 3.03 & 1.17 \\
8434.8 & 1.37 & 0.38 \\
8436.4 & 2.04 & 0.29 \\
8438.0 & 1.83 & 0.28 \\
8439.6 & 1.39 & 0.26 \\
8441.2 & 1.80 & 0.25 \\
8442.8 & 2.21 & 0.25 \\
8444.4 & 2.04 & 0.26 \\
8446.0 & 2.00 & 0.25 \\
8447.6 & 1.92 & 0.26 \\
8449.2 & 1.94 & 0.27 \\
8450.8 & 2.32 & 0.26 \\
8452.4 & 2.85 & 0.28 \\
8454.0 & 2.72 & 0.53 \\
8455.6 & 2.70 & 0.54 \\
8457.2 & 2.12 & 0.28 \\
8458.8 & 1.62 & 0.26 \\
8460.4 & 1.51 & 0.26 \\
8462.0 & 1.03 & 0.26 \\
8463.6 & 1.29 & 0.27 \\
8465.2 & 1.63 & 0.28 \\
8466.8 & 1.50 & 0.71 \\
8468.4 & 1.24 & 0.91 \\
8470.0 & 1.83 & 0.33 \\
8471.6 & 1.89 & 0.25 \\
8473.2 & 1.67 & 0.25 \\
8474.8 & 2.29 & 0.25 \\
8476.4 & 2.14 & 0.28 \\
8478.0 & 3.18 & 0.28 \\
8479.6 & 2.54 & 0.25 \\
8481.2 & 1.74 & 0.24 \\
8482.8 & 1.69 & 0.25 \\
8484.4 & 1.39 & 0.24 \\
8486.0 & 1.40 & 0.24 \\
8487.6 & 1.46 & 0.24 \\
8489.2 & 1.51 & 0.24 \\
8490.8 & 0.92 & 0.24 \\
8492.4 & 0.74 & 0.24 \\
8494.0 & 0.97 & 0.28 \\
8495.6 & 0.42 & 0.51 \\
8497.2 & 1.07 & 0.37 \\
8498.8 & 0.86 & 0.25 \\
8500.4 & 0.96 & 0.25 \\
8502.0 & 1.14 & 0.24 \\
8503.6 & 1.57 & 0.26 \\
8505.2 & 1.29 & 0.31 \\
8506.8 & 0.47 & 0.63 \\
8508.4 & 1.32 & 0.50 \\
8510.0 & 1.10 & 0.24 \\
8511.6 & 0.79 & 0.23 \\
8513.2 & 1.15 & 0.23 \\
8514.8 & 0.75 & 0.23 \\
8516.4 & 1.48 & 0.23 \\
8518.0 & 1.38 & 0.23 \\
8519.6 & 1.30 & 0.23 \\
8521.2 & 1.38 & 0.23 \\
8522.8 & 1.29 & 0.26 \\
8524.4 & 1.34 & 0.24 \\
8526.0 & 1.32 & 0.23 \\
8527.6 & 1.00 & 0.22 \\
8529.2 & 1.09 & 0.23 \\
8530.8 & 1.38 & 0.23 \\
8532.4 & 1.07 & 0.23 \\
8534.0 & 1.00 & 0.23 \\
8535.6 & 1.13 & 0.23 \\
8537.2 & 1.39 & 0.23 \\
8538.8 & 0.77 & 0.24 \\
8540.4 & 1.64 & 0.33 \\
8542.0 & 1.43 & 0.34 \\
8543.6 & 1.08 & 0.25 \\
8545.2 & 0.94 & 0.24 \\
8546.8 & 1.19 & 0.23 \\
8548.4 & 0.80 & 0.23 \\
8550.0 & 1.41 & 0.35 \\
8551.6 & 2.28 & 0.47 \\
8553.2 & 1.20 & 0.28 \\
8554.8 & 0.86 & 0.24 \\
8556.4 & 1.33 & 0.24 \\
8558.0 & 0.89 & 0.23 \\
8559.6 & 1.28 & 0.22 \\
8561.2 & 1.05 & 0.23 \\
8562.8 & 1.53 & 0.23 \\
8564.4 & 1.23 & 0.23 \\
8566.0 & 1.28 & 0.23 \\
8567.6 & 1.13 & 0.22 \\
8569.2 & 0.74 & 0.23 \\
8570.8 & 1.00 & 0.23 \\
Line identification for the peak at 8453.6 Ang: H-alpha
